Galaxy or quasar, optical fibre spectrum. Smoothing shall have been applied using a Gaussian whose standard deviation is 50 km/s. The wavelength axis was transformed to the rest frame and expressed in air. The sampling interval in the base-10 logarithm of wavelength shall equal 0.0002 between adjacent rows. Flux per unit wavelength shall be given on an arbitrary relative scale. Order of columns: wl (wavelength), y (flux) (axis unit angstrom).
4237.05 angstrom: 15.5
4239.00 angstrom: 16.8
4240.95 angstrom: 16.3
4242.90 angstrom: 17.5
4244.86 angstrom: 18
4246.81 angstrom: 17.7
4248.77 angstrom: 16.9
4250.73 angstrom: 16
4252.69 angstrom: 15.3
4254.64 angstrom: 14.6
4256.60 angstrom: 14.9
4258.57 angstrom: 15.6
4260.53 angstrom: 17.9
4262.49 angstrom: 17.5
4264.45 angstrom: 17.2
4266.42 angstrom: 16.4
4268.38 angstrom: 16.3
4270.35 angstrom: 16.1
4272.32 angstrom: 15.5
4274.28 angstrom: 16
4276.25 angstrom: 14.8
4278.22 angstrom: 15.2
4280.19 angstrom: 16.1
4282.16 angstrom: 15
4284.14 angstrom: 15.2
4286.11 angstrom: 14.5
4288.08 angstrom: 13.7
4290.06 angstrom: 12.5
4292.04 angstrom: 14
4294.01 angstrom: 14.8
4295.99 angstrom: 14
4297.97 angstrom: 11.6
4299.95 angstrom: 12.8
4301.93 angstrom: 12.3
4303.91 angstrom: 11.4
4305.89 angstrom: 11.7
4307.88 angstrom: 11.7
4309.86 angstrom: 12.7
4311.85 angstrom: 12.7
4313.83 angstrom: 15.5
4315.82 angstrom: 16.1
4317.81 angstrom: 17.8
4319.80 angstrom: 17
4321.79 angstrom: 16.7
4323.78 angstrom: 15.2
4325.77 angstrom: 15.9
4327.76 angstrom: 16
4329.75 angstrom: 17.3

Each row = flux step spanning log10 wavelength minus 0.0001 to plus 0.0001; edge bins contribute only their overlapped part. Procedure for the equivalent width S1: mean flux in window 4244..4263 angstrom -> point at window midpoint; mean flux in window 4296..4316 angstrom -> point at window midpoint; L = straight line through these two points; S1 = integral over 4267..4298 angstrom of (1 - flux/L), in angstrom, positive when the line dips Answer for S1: -0.9 angstrom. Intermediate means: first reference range 16.4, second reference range 12.8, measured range 14.8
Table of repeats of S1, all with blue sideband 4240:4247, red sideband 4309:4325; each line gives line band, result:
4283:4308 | 4.5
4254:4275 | 0.8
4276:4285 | 0.6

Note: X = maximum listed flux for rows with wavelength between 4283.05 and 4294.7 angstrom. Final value 15.2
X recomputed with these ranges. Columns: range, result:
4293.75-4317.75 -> 16.1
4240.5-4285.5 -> 18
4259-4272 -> 17.9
